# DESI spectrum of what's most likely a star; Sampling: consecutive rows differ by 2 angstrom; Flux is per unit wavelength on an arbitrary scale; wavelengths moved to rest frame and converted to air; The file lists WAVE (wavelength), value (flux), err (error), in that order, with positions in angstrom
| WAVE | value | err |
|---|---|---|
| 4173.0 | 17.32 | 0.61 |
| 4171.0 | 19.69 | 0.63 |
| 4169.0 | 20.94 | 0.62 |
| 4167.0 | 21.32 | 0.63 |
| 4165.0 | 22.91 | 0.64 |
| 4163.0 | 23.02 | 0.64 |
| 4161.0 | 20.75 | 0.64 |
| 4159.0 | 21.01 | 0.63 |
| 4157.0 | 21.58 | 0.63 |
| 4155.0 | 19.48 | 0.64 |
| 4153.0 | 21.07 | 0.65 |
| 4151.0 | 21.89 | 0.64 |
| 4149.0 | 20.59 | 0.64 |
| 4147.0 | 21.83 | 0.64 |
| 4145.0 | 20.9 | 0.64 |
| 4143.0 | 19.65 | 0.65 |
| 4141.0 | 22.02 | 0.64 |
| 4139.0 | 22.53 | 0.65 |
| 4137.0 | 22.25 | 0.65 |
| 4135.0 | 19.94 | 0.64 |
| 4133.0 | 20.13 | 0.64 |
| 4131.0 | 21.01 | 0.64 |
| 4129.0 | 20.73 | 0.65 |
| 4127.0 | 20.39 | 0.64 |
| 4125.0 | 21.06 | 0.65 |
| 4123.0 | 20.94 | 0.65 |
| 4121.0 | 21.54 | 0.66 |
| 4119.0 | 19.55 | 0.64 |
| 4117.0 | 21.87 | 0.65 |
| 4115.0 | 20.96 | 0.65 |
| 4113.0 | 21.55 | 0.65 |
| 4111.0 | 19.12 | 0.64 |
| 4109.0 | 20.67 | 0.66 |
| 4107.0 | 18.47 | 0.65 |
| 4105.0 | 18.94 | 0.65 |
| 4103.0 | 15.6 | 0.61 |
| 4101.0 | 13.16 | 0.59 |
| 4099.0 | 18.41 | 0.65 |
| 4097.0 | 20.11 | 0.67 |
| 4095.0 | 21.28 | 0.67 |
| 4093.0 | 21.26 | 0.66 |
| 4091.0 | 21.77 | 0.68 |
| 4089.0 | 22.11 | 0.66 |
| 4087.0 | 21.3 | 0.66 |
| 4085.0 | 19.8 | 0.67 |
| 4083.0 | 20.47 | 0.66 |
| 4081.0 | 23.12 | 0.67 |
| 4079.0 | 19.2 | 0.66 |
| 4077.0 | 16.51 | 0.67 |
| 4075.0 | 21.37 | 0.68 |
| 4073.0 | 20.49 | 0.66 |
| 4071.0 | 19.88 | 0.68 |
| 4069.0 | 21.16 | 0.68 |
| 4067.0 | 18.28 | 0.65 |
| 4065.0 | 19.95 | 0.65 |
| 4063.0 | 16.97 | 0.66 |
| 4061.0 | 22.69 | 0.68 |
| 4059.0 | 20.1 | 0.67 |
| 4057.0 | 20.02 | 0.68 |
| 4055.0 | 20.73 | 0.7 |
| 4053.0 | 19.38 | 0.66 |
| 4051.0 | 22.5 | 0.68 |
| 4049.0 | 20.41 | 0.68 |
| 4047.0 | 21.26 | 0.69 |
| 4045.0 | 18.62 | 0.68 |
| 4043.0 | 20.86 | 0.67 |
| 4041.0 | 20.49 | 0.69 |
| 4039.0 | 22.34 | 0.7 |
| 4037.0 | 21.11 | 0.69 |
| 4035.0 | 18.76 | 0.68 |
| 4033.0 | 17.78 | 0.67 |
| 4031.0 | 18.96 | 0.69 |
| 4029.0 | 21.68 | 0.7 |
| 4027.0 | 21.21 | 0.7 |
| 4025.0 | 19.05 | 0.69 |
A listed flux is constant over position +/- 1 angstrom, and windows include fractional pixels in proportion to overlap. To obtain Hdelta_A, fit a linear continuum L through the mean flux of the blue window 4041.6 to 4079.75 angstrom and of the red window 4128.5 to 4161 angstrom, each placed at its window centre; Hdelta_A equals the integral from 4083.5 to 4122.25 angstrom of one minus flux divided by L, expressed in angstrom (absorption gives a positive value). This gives 1.23 angstrom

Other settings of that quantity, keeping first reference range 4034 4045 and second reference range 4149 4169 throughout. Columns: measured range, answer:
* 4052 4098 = 1.0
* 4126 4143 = 0.1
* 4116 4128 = 0.1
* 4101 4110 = 1.4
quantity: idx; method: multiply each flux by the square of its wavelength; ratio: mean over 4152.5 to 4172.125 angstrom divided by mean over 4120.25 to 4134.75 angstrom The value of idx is 1.04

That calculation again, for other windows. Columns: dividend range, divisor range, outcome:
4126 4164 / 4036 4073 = 1.08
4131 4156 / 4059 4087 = 1.09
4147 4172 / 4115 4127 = 1.03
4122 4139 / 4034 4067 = 1.07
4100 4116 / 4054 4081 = 0.95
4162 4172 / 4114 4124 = 1.05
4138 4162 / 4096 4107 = 1.25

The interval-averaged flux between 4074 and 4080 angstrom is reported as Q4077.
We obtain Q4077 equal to 19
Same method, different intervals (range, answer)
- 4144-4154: 21.3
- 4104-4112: 19.3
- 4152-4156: 20.3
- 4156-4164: 21.6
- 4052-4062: 20.6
